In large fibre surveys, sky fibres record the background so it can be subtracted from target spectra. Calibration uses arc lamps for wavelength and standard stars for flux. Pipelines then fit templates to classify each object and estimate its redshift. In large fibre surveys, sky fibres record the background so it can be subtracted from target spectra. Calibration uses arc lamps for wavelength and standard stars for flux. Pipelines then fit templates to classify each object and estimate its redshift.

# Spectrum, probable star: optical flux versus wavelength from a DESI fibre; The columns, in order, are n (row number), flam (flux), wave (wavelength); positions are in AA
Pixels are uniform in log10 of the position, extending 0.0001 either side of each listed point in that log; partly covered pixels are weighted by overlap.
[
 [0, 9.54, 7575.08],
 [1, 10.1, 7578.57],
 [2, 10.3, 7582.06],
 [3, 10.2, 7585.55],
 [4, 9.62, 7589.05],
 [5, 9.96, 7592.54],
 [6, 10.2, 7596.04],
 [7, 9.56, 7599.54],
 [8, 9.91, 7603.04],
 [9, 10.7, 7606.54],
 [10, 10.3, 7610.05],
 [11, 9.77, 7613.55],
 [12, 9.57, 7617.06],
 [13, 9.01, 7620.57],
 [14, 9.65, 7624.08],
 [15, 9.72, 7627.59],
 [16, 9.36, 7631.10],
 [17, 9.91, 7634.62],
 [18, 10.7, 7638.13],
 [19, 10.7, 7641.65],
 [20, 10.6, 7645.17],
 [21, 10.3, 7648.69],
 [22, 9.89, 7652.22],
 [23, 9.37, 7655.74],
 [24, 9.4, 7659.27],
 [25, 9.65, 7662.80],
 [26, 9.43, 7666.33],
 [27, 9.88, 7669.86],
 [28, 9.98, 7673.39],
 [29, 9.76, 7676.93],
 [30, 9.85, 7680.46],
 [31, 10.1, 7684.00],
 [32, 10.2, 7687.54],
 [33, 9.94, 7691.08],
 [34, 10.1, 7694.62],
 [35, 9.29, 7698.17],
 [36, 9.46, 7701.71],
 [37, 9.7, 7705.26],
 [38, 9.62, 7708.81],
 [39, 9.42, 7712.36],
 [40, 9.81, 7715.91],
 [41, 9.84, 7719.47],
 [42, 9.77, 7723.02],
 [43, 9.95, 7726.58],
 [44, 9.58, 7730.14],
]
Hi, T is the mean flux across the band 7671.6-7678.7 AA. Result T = 9.88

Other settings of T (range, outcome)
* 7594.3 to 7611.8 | 10.1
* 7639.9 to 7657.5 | 10.2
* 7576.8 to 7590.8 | 10.1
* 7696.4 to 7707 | 9.49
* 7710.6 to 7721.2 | 9.69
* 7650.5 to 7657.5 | 9.64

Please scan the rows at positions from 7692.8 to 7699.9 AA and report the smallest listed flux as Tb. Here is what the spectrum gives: 9.29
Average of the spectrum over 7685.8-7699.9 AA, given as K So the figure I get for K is 9.88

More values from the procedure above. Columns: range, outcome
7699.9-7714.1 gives 9.55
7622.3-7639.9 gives 9.87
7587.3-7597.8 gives 9.93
